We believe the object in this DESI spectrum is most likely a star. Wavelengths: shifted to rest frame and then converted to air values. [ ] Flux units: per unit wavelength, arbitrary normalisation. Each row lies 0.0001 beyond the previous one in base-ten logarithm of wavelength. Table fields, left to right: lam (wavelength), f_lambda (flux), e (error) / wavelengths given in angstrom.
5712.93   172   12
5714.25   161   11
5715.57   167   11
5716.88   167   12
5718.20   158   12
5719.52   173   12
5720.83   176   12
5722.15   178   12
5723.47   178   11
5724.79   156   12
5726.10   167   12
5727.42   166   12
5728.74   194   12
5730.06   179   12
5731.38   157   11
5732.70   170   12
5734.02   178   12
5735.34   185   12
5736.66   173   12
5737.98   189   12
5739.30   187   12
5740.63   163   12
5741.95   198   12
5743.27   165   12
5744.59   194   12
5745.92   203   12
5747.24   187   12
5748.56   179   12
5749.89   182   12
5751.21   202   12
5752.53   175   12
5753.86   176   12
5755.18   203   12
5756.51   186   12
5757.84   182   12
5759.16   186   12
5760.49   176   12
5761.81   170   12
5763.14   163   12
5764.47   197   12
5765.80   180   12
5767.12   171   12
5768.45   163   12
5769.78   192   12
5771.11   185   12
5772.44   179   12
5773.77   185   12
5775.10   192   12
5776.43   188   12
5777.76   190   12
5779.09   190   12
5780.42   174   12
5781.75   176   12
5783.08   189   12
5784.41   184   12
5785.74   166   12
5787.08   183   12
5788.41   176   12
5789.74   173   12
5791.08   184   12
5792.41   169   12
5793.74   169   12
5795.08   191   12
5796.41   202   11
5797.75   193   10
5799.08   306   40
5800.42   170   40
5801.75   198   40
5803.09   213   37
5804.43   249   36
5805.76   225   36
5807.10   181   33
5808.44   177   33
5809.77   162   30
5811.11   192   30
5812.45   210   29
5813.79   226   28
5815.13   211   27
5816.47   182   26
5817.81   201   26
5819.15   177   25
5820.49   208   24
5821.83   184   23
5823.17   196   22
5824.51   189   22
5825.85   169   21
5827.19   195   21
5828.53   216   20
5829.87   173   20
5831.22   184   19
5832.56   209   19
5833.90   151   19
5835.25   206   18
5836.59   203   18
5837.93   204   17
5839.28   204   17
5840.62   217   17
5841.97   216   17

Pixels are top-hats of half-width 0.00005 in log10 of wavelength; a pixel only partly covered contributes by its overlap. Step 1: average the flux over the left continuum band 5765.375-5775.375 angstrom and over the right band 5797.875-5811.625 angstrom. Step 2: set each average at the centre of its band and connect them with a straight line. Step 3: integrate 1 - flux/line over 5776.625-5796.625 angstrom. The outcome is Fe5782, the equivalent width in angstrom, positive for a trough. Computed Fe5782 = 1.3 angstrom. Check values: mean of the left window 180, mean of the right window 207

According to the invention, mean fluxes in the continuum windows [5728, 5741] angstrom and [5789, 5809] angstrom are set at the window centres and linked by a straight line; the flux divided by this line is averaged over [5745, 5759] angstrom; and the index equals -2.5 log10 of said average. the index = -0.02 mag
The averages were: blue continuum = 178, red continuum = 200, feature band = 188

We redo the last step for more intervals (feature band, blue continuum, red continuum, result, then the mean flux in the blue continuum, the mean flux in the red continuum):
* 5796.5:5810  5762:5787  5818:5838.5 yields -0.12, 181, 191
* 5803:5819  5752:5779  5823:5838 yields -0.07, 182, 191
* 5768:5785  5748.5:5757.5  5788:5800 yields 0.05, 186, 196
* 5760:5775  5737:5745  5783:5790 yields 0.00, 182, 178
